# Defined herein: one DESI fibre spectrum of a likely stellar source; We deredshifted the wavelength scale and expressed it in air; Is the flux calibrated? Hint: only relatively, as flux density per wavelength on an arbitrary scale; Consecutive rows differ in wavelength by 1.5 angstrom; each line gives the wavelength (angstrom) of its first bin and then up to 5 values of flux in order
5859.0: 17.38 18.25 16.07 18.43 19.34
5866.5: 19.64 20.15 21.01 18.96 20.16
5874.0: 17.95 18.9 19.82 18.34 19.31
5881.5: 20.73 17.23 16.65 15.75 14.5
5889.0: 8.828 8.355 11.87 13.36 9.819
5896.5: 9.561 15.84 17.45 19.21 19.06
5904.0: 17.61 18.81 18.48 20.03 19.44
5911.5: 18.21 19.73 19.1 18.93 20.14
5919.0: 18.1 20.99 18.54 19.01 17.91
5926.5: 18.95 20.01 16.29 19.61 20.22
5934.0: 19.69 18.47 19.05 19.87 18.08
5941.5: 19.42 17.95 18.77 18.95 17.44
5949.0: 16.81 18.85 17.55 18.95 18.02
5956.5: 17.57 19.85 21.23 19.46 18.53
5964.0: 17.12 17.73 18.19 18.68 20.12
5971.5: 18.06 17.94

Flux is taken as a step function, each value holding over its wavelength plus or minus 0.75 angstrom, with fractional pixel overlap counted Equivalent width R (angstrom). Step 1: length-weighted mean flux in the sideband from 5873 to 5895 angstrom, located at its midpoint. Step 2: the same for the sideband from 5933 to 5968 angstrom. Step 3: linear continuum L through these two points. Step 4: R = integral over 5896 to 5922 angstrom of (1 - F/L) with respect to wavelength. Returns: -2.4 angstrom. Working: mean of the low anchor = 15.7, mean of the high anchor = 18.6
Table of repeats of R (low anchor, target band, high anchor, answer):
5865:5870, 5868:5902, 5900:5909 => 5.81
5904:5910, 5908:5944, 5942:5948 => -0.78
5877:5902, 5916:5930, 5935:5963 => -1.54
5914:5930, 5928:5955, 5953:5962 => 0.65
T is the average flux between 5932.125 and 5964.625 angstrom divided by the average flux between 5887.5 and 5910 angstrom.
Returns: 1.25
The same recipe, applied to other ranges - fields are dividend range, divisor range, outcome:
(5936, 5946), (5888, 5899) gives 1.67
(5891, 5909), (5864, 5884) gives 0.82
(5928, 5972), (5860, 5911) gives 1.10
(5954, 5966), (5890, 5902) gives 1.40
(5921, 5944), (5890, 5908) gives 1.25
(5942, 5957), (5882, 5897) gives 1.42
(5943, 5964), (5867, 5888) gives 1.00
